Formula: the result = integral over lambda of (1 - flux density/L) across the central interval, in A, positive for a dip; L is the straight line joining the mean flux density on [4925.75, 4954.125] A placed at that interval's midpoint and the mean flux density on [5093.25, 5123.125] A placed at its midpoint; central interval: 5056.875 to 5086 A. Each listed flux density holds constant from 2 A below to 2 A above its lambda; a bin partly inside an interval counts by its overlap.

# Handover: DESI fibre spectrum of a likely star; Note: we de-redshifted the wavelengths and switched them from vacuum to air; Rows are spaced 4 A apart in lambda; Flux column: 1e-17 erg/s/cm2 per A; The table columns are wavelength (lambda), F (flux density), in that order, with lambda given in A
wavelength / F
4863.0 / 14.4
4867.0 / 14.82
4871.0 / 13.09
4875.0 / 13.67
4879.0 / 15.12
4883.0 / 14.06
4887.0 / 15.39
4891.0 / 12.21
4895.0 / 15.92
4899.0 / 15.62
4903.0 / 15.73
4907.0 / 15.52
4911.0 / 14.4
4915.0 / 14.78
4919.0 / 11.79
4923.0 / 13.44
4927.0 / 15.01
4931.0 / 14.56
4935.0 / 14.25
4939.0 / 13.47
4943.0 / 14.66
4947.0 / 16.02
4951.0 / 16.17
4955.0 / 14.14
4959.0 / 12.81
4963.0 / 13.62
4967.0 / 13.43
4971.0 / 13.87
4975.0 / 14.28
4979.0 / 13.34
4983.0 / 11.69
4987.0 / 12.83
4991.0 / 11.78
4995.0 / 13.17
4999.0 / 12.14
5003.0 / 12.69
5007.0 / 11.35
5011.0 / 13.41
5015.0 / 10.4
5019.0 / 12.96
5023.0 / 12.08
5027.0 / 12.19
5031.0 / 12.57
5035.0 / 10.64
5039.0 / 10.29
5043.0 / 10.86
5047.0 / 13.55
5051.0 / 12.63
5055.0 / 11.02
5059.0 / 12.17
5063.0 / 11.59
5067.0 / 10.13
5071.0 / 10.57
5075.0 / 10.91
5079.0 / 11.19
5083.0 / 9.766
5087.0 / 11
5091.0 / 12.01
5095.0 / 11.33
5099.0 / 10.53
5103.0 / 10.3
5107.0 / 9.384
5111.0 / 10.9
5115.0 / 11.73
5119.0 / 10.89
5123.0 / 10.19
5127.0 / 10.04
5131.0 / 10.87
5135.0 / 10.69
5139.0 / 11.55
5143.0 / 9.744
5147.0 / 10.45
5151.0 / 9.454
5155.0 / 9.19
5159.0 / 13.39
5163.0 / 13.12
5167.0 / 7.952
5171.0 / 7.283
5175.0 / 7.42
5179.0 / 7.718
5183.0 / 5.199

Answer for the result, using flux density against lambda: 1.72 A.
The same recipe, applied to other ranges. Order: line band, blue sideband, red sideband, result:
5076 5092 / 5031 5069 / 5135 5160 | 0.3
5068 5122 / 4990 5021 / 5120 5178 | 0.5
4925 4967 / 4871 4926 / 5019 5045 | -3.3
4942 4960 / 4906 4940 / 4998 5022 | -1.8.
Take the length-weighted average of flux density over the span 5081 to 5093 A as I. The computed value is 10.9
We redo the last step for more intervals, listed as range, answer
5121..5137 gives 10.4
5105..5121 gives 10.7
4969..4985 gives 13.3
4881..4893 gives 13.9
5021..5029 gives 12.1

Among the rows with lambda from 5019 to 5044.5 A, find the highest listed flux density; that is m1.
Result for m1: 12.96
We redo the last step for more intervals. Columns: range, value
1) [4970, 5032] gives 14.28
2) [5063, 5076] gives 11.59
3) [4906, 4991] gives 16.17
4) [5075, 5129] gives 12.01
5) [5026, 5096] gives 13.55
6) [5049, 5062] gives 12.63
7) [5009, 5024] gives 13.41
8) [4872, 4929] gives 15.92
